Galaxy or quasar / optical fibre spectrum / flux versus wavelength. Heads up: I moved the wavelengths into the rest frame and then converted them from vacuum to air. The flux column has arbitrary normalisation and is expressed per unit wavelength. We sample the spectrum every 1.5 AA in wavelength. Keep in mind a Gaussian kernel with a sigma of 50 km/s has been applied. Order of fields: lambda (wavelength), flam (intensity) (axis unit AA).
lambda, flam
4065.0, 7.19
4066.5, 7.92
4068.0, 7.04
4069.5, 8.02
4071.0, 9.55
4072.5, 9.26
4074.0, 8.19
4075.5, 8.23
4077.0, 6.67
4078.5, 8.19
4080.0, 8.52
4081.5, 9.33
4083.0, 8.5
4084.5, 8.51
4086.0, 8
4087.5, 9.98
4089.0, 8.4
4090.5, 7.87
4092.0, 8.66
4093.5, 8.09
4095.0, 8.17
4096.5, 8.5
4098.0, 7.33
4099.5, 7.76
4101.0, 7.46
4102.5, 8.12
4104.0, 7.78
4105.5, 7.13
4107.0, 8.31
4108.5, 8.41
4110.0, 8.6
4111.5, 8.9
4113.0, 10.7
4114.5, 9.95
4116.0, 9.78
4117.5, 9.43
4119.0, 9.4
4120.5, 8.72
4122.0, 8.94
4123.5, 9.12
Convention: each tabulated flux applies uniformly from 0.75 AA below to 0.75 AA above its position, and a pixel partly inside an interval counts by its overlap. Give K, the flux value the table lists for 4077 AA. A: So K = 6.67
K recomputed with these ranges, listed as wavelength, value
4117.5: 9.43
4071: 9.55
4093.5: 8.09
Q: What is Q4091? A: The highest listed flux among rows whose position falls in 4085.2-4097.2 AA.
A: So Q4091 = 9.98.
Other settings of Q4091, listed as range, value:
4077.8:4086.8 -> 9.33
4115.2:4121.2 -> 9.78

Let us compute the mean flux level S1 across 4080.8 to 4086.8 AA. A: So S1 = 8.59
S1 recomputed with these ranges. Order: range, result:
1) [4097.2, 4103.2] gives 7.67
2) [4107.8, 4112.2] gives 8.64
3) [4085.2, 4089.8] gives 8.78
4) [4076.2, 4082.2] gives 8.17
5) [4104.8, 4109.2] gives 7.95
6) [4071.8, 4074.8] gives 8.71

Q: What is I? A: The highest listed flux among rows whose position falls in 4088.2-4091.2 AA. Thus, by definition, 8.4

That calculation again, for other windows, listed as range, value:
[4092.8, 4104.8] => 8.5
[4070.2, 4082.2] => 9.55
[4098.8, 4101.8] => 7.76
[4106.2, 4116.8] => 10.7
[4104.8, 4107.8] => 8.31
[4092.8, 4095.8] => 8.17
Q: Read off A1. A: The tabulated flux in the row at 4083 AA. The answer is 8.5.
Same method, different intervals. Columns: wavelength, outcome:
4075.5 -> 8.23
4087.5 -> 9.98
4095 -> 8.17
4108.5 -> 8.41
